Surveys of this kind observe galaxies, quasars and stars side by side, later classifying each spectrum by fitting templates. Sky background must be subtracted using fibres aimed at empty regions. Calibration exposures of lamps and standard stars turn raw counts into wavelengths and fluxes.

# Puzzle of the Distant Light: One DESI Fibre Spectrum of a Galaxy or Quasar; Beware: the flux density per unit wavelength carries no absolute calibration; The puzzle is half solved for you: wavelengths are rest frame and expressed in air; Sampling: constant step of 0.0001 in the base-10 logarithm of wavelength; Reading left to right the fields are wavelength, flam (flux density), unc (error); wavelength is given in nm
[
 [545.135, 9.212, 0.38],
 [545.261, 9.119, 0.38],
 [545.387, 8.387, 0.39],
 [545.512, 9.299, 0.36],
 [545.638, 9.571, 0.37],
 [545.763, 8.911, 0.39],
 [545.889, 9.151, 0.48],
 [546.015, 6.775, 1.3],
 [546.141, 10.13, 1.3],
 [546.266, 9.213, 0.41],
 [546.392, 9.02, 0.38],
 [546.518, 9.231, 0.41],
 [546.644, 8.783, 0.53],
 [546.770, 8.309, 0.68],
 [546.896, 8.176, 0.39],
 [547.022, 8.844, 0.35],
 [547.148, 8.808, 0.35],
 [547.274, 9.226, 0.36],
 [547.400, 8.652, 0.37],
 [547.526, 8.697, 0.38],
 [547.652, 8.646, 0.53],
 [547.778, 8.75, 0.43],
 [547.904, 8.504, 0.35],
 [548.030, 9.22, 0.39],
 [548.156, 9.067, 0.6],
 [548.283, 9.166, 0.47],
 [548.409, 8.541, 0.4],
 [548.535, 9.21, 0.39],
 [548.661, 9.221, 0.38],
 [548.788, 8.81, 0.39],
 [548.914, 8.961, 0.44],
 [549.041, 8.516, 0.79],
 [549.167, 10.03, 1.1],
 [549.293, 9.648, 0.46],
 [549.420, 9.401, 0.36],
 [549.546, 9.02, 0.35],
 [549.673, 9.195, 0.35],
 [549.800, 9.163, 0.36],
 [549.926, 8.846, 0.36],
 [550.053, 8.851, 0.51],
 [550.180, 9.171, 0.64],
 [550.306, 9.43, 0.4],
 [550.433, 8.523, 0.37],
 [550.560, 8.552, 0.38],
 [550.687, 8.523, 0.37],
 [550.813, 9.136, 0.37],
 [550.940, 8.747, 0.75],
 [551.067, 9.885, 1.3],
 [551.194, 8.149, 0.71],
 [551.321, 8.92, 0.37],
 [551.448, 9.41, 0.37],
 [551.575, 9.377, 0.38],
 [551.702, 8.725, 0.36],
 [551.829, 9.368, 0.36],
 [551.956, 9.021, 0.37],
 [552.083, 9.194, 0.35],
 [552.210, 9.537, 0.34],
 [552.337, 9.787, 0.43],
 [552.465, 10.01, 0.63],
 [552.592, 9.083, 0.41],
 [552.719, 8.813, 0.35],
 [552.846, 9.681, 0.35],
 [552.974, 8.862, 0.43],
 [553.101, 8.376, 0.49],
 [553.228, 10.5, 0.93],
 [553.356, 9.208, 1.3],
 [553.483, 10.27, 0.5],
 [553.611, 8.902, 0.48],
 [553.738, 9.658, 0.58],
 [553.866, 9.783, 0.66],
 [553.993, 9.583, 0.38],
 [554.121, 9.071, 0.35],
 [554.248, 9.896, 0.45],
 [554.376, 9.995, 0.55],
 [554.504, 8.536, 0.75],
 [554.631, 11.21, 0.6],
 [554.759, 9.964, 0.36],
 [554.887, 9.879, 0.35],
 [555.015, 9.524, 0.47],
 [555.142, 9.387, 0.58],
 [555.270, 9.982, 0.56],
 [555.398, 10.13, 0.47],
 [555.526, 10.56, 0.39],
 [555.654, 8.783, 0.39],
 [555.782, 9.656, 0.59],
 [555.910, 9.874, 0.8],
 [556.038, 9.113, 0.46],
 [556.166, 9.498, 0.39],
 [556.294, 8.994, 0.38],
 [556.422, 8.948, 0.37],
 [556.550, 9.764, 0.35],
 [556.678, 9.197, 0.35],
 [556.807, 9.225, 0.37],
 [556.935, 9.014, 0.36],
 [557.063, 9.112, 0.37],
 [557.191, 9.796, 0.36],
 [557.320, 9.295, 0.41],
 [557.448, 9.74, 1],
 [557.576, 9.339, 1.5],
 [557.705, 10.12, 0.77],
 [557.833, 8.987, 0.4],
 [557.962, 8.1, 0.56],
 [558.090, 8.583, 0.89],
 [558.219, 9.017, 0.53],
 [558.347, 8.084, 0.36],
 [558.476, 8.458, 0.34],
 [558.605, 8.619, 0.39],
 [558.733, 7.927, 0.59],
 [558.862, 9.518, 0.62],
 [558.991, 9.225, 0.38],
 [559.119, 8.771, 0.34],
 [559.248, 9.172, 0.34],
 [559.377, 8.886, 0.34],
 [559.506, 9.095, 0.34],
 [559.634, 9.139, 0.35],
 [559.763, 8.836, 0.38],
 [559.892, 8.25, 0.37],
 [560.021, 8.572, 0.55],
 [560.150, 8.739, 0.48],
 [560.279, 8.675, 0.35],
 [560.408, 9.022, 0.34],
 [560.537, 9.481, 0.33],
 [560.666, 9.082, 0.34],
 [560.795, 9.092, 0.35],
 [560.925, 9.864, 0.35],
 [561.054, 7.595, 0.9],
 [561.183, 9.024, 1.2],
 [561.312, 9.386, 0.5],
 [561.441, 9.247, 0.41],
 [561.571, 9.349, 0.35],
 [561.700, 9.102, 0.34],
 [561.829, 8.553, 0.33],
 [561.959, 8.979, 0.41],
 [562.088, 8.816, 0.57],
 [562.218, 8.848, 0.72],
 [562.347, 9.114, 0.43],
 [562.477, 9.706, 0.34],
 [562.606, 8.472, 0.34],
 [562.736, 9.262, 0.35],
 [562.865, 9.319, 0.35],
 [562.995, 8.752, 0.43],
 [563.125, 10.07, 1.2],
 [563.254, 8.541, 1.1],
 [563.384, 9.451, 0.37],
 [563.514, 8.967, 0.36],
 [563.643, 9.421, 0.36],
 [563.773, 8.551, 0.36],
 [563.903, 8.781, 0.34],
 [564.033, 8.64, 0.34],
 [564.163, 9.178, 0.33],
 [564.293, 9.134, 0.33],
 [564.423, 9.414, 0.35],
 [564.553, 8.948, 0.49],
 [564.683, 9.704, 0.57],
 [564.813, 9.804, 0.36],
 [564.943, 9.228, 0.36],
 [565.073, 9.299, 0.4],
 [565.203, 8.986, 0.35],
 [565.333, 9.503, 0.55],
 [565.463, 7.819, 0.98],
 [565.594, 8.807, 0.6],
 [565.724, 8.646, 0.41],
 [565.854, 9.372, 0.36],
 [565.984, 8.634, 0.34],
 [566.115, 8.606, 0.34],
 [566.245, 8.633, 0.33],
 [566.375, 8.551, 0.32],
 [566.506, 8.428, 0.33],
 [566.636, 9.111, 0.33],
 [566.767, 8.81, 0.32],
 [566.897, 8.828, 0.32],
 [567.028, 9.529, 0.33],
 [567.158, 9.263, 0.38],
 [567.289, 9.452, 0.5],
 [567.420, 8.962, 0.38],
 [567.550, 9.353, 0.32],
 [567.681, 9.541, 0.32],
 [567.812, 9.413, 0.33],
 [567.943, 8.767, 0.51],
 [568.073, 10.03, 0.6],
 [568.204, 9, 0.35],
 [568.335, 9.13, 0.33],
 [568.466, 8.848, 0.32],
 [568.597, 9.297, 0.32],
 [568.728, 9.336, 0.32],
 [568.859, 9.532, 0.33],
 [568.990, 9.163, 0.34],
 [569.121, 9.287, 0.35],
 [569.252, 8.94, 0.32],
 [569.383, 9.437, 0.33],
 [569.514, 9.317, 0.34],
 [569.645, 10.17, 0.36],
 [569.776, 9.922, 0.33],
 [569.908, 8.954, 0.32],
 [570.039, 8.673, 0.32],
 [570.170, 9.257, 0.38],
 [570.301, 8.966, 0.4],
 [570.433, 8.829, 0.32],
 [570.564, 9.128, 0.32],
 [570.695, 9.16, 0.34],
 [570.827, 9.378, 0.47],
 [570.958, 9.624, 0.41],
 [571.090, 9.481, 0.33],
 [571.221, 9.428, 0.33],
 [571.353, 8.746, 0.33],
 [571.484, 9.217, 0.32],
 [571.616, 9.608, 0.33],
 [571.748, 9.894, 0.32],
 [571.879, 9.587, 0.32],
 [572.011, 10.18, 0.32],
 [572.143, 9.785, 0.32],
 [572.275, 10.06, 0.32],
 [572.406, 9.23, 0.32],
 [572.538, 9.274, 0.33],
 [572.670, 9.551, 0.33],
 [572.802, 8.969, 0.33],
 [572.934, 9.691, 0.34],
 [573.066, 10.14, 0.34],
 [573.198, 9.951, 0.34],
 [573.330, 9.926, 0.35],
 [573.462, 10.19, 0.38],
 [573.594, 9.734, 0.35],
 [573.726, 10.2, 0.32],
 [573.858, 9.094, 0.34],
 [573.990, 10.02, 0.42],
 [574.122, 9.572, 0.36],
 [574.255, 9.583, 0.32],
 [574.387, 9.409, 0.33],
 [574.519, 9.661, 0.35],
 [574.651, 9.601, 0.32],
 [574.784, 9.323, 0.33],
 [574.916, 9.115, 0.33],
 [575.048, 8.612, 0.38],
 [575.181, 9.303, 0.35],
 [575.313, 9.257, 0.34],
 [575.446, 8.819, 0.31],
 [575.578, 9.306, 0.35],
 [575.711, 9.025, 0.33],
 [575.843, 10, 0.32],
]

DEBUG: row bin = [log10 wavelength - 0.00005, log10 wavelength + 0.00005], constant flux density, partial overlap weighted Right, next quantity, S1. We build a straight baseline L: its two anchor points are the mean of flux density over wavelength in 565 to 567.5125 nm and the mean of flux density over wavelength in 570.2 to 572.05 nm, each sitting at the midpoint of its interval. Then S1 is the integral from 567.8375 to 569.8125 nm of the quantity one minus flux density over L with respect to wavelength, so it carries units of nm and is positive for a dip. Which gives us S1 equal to -0.041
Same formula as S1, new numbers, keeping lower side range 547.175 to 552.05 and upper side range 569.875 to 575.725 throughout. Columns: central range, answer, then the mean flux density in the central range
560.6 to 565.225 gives 0.076 nm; 9.1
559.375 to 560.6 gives 0.044 nm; 8.87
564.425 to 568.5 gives 0.110 nm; 9.07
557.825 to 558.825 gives 0.076 nm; 8.47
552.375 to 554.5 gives -0.089 nm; 9.45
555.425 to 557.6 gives -0.067 nm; 9.42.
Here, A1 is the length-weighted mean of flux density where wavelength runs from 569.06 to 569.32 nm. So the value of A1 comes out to 9.12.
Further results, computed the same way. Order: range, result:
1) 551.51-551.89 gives 9.16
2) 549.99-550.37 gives 9.15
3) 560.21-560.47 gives 8.85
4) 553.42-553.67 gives 9.58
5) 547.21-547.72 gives 8.81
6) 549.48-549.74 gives 9.1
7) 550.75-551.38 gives 8.97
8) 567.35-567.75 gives 9.28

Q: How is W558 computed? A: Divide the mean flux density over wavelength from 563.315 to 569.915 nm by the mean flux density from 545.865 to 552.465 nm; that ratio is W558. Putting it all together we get 1.0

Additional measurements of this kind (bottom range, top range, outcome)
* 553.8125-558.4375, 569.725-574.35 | 1.01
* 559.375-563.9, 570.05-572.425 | 1.04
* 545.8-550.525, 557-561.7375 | 1.00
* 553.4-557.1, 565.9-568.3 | 0.95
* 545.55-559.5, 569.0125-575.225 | 1.03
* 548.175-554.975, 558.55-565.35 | 0.98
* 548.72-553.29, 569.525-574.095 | 1.04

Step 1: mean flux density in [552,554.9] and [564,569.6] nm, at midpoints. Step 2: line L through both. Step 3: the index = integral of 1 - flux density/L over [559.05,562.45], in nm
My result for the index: 0.13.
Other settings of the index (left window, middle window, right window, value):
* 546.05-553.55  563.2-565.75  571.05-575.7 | 0.08 nm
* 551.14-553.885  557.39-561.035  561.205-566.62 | 0.09 nm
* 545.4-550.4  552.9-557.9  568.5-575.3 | -0.22 nm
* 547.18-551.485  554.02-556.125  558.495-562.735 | -0.18 nm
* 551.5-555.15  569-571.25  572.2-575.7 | 0.05 nm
